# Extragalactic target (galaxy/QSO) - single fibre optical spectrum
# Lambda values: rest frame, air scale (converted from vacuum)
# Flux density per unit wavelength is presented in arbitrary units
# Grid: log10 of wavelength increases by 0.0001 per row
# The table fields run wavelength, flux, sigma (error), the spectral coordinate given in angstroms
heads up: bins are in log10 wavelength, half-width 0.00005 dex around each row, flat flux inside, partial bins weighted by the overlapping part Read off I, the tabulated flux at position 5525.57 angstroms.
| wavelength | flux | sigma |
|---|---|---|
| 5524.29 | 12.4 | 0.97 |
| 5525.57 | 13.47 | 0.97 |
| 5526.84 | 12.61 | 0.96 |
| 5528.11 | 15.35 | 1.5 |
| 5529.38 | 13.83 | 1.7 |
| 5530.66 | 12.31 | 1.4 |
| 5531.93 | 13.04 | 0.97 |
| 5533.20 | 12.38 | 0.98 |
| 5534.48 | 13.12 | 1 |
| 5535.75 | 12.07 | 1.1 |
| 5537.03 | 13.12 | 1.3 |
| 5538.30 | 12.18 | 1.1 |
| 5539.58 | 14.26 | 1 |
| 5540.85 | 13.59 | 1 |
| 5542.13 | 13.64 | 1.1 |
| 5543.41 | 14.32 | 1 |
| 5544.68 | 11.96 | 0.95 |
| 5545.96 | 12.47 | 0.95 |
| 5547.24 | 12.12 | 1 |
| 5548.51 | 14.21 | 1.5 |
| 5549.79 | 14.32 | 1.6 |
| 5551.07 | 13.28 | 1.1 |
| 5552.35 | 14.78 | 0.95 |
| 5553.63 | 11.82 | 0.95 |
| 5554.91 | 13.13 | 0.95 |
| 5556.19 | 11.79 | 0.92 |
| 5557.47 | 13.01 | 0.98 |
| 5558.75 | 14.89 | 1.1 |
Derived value 13.47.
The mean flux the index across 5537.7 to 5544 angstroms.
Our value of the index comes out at 13.6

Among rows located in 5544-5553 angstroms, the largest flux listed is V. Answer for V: 14.78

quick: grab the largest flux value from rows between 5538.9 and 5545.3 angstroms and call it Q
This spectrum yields 14.32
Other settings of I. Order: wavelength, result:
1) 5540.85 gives 13.59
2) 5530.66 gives 12.31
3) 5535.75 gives 12.07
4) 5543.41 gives 14.32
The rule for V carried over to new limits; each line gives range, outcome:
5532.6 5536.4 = 13.12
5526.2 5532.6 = 15.35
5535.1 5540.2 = 14.26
